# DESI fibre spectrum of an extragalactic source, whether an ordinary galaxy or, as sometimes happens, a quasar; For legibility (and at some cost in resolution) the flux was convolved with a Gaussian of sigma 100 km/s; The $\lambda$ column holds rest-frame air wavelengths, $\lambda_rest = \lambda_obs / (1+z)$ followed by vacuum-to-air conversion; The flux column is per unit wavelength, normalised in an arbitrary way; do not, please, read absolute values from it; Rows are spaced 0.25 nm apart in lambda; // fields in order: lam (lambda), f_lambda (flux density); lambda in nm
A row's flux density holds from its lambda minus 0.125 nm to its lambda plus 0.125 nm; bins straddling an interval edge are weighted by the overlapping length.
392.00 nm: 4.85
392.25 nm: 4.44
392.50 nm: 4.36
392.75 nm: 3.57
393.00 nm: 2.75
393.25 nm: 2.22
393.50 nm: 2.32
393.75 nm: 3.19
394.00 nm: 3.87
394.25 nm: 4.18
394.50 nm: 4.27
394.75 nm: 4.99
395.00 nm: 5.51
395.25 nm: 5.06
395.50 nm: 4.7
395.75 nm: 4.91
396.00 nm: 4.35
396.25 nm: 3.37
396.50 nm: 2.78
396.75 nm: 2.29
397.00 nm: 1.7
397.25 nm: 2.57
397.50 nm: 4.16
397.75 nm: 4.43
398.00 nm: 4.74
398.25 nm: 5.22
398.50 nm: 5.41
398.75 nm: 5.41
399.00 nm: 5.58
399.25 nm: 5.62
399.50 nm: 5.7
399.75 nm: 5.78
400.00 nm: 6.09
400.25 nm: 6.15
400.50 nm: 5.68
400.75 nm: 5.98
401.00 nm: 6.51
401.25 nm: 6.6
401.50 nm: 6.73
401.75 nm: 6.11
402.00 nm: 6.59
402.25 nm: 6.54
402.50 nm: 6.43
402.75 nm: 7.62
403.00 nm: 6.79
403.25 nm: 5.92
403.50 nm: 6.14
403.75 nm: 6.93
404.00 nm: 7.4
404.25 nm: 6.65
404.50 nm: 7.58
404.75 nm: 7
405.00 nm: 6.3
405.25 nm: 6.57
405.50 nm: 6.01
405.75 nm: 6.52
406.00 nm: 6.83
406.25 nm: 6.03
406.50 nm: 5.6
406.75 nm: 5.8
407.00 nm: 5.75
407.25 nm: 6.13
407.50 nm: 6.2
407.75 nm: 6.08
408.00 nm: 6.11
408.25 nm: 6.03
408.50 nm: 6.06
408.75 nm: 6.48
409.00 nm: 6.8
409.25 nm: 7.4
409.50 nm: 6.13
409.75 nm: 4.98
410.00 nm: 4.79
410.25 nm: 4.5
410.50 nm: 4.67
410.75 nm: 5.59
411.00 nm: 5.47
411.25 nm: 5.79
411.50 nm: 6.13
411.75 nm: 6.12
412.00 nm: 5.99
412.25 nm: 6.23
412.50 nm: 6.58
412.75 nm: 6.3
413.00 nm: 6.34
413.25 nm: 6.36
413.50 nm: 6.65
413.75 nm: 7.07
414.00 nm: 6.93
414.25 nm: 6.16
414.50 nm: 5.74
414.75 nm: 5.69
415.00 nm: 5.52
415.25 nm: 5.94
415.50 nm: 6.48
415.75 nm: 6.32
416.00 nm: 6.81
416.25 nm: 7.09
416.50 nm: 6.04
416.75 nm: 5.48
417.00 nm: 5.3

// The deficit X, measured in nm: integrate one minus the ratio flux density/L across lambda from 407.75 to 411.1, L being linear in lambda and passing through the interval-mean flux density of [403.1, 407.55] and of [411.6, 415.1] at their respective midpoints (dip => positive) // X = 0.29 nm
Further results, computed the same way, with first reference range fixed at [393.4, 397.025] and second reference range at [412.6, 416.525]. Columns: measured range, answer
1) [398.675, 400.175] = -0.43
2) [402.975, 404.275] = -0.43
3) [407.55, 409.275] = -0.24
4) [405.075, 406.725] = -0.31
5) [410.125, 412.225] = 0.13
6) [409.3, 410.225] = 0.06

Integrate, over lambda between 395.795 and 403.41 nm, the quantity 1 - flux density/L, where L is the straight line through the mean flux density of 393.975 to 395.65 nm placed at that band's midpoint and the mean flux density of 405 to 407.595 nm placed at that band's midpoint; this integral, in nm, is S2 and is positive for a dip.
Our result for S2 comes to 0.09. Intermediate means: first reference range 4.7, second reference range 6.15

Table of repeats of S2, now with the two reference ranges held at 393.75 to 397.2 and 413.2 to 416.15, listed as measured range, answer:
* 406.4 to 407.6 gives -0.12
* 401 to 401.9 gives -0.35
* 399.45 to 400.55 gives -0.34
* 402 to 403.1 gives -0.46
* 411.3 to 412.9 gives -0.06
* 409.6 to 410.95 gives 0.19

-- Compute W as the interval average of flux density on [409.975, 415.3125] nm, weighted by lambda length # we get 5.96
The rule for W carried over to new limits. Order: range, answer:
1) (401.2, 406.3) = 6.64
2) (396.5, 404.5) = 5.65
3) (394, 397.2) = 3.97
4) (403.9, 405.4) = 6.89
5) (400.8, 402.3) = 6.49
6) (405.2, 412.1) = 5.94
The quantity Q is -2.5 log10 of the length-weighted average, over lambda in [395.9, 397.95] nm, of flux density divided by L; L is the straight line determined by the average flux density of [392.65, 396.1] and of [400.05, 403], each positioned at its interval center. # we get 0.44 mag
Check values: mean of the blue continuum 3.99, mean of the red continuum 6.45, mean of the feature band 3.25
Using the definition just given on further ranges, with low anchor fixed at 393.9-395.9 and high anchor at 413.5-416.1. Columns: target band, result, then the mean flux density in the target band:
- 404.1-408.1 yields -0.14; 6.33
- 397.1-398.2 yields 0.22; 4.01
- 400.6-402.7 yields -0.23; 6.47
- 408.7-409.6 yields -0.16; 6.74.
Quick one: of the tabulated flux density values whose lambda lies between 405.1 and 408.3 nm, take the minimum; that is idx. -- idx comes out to 5.6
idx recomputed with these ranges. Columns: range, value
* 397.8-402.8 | 4.74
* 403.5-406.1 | 6.01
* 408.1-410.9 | 4.5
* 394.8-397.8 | 1.7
